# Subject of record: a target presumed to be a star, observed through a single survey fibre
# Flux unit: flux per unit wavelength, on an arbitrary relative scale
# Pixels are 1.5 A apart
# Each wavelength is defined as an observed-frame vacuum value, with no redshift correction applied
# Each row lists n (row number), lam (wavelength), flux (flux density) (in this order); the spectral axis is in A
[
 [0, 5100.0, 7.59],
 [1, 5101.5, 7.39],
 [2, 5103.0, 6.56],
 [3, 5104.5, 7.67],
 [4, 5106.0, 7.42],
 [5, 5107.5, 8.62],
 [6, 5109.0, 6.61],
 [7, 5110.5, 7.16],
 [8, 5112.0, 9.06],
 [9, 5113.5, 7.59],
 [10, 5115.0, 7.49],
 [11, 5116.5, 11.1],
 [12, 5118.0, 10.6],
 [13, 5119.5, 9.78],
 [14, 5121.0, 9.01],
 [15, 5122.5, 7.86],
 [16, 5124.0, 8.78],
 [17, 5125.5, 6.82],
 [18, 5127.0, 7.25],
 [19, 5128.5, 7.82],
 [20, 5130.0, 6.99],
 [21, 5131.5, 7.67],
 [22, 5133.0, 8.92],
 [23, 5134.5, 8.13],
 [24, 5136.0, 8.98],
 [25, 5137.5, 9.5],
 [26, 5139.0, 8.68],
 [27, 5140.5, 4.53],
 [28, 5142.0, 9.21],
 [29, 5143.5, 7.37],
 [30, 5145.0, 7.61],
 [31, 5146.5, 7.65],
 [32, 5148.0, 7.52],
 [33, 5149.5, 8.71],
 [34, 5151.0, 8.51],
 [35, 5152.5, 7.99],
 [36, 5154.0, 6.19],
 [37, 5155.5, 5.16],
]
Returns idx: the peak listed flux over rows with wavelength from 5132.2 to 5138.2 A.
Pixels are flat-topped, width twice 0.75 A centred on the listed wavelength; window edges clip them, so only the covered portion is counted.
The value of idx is 9.5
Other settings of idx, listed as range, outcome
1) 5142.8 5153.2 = 8.71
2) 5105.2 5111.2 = 8.62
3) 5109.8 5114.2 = 9.06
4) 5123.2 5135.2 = 8.92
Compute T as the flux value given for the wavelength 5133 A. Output 8.92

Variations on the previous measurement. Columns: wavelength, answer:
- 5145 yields 7.61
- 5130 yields 6.99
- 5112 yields 9.06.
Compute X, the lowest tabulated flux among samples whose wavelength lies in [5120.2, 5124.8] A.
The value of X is 7.86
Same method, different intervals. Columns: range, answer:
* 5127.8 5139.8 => 6.99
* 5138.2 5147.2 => 4.53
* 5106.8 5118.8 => 6.61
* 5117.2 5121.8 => 9.01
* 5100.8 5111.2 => 6.56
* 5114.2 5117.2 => 7.49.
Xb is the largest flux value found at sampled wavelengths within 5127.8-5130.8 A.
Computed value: 7.82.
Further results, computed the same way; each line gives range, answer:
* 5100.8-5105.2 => 7.67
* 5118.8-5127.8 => 9.78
